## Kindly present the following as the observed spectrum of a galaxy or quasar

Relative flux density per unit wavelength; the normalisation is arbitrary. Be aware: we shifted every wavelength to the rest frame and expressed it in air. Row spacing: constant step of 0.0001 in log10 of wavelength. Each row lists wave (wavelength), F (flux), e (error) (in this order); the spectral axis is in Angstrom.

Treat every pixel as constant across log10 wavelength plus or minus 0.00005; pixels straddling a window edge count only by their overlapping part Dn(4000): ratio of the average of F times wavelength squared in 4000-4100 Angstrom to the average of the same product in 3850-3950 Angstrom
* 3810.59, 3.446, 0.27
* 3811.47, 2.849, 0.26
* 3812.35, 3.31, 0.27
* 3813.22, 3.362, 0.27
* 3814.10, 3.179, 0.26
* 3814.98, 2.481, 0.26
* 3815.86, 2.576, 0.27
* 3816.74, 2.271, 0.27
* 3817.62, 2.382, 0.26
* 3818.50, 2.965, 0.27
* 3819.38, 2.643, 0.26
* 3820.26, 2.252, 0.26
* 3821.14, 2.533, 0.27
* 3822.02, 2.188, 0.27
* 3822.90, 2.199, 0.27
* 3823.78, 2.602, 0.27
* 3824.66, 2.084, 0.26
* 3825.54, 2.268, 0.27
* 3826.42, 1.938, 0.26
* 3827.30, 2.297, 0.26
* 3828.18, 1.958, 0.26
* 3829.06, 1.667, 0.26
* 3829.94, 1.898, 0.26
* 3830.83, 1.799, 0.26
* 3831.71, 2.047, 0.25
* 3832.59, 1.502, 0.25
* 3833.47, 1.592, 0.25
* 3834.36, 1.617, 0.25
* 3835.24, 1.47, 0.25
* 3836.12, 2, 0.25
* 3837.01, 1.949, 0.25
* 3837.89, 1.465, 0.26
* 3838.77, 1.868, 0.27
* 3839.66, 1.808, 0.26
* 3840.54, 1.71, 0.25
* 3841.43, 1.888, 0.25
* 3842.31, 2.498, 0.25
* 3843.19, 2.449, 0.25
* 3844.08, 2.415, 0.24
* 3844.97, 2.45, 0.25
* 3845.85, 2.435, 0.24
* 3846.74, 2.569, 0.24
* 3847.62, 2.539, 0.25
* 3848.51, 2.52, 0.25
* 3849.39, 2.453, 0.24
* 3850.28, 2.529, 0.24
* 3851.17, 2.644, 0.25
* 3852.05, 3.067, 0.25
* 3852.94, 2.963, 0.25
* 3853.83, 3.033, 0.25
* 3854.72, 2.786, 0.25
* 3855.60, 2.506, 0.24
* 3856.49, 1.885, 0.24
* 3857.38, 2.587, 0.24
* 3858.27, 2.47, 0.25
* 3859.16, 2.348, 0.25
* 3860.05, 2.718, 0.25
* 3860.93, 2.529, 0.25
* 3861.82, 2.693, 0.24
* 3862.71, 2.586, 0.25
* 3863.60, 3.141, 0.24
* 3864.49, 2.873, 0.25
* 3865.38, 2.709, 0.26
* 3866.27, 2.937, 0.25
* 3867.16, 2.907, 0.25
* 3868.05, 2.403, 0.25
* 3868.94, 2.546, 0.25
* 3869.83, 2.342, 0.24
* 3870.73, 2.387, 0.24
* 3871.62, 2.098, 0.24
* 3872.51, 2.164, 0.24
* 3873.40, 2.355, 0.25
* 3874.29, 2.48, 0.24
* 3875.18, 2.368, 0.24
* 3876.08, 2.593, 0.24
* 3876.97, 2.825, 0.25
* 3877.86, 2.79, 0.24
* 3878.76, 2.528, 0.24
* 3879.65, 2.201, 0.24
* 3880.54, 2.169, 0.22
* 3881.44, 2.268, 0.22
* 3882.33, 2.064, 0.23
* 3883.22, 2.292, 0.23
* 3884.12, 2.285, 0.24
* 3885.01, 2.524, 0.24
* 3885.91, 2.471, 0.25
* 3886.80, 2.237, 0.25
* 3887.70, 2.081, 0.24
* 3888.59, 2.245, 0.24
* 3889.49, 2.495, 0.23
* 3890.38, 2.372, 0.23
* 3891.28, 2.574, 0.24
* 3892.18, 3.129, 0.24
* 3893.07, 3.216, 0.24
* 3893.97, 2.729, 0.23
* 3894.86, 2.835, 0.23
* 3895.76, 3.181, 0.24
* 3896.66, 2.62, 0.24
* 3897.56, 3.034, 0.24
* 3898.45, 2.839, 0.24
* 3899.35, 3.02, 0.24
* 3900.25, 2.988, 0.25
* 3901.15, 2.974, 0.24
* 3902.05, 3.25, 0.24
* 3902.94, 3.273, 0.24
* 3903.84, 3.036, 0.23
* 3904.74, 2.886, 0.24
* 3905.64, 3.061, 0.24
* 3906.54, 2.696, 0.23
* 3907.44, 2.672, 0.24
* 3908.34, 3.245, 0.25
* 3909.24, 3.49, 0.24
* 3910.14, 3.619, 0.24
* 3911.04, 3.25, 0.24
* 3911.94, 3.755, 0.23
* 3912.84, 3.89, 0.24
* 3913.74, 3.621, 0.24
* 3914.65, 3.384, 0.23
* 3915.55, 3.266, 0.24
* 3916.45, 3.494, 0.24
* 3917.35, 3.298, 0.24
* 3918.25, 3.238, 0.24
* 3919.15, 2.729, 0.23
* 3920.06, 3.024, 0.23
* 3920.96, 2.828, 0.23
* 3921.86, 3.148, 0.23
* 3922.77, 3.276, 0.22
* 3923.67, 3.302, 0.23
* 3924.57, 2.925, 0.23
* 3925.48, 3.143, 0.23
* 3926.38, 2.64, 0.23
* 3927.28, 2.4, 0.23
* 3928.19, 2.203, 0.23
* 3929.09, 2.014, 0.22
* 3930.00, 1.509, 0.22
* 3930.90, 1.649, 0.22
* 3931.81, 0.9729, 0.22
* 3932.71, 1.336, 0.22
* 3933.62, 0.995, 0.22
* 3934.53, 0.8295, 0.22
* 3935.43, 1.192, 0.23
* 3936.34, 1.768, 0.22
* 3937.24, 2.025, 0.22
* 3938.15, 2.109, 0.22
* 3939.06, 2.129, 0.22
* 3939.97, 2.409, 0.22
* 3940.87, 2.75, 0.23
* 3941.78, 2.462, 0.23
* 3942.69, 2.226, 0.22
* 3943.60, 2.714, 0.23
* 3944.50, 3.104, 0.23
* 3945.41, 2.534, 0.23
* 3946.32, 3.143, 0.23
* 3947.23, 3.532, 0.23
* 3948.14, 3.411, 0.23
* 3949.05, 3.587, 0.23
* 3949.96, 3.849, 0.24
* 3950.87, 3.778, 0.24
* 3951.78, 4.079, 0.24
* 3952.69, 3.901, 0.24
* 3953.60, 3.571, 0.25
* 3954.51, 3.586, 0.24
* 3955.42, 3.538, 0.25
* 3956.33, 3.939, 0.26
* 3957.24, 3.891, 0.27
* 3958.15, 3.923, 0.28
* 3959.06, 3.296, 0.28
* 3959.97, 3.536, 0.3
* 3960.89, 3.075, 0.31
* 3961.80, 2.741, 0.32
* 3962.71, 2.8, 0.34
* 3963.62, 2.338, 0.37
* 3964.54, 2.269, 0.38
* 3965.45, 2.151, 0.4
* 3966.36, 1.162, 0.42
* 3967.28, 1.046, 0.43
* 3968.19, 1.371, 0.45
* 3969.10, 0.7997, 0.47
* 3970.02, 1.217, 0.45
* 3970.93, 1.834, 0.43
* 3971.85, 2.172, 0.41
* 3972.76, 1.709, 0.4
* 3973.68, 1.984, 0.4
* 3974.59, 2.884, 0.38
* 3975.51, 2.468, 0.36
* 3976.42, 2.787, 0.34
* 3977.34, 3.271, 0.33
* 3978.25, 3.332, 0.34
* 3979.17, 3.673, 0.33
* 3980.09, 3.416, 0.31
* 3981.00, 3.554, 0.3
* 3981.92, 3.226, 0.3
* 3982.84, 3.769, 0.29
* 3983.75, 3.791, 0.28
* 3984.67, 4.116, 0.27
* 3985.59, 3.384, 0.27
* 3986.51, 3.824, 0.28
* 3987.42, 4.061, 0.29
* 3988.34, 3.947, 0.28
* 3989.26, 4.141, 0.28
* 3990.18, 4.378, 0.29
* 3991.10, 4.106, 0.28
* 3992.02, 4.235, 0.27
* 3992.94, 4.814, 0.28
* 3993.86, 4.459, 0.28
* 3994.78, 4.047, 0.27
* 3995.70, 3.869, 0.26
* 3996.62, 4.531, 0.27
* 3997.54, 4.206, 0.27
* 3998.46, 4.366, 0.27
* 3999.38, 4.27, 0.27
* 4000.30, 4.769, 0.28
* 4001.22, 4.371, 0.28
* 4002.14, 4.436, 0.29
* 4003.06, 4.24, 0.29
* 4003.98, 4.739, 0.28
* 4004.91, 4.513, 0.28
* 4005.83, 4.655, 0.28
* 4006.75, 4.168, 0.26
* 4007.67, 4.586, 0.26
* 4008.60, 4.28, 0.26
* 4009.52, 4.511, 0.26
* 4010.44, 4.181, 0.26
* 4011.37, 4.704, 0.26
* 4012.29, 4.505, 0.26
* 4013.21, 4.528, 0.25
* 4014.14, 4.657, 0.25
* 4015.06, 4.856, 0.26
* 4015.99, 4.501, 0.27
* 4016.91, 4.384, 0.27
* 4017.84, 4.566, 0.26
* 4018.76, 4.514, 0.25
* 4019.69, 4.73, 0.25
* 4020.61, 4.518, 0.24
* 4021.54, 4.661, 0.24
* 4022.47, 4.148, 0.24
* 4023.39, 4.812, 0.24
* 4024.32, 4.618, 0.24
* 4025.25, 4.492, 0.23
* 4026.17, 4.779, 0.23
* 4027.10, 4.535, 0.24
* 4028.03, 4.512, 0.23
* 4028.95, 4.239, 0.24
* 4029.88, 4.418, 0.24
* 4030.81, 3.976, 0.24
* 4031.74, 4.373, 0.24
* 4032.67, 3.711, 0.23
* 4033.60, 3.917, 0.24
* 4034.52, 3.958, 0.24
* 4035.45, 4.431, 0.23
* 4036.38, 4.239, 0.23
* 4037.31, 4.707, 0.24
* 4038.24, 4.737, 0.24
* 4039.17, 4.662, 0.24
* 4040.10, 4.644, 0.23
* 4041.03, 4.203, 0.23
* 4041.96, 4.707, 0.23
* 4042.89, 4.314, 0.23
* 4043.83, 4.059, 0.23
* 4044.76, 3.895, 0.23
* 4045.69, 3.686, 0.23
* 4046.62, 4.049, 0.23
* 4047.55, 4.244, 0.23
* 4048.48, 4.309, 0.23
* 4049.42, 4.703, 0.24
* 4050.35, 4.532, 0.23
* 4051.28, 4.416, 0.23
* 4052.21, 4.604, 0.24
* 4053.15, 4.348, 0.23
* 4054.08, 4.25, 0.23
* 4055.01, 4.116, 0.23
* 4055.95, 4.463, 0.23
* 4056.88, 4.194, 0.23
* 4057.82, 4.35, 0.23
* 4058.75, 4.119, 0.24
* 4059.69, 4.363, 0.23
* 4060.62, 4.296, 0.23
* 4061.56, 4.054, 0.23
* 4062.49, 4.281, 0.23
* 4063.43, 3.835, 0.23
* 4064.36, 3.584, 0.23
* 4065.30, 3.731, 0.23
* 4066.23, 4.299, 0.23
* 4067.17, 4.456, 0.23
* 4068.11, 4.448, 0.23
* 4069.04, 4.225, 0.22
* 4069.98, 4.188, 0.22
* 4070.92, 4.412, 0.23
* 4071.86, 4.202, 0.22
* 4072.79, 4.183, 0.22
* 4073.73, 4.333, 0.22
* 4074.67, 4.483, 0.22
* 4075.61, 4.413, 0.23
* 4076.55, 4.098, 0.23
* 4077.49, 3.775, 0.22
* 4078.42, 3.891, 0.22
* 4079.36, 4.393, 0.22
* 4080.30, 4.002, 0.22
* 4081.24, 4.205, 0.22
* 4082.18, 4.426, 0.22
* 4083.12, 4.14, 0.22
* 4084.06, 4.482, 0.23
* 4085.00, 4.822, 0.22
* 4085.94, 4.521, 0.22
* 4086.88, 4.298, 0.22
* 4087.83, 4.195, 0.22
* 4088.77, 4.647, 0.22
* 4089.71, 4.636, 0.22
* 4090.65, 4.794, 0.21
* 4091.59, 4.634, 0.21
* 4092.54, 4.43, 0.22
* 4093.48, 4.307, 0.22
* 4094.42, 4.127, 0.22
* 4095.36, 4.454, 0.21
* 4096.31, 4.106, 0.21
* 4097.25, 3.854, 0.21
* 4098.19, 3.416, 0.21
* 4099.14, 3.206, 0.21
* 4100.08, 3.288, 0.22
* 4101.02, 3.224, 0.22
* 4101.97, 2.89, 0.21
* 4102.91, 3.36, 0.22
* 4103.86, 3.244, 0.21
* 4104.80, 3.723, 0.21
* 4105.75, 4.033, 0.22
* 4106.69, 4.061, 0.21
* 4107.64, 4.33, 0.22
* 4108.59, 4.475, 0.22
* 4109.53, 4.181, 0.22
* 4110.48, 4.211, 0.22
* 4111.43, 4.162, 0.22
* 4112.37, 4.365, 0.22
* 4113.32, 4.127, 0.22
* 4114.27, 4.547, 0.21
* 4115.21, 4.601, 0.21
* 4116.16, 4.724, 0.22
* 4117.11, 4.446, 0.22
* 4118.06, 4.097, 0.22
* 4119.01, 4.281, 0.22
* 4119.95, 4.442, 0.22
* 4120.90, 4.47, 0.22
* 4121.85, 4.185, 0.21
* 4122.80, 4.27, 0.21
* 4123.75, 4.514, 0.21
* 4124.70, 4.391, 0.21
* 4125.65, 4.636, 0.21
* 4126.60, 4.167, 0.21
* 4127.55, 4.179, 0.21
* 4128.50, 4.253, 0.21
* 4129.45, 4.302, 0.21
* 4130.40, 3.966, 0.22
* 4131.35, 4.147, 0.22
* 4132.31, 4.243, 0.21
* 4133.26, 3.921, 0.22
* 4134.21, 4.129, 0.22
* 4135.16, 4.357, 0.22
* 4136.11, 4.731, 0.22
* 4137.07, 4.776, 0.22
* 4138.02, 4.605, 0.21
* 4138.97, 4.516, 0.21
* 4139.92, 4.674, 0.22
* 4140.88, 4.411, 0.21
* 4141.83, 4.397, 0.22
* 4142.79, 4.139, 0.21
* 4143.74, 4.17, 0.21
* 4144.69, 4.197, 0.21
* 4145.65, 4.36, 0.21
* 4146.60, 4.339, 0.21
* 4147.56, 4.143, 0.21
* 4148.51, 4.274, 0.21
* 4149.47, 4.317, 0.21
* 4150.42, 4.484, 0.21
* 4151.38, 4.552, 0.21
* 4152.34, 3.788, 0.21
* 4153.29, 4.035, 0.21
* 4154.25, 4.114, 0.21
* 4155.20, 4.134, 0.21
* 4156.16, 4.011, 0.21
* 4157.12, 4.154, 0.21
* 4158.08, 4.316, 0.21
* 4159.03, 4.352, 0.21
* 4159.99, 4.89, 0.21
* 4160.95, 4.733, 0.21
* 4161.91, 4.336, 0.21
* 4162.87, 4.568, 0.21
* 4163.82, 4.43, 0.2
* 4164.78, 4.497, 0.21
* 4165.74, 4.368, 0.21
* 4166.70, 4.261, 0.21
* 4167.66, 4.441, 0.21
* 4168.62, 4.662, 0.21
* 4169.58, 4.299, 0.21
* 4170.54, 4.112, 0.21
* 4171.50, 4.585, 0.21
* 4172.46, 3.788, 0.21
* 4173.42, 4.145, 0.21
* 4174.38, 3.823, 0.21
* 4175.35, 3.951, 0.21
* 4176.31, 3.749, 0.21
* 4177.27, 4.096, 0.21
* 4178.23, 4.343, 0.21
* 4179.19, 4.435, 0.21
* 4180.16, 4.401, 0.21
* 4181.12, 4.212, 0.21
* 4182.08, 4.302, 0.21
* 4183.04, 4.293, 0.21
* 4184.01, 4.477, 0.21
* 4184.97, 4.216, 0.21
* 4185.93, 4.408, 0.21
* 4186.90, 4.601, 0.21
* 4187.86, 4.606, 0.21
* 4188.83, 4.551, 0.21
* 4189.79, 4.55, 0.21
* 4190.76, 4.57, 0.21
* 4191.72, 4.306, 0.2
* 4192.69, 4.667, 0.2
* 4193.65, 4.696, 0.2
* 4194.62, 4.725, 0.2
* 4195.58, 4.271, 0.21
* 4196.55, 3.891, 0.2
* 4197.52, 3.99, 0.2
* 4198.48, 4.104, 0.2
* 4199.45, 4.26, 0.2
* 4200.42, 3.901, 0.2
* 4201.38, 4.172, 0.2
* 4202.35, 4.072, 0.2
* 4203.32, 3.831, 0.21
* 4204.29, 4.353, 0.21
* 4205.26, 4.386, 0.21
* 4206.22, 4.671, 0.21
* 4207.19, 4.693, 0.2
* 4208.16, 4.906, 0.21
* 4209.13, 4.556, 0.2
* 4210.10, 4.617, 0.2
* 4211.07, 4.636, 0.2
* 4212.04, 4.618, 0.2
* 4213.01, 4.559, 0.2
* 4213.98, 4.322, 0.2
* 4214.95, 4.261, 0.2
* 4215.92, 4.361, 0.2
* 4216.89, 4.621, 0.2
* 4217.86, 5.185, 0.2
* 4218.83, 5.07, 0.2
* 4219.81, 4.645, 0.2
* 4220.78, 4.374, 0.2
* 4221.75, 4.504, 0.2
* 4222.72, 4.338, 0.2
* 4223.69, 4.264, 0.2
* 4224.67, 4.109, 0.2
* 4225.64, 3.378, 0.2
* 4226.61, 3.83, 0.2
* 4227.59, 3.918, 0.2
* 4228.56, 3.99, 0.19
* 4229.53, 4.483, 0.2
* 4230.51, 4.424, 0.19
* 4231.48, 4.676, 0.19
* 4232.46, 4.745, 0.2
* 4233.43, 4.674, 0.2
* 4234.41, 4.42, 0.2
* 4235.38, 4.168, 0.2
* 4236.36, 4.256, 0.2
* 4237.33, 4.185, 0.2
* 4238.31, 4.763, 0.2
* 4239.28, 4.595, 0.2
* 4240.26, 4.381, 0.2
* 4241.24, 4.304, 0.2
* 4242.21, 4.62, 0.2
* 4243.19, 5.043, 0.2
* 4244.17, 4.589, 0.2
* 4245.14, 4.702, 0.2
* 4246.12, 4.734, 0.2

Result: 1.8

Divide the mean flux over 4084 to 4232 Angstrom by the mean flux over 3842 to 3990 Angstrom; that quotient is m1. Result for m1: 1.56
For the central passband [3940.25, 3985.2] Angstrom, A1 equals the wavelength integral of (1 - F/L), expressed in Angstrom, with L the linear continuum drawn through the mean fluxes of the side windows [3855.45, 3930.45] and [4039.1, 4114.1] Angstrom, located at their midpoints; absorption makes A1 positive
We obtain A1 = 5.0 Angstrom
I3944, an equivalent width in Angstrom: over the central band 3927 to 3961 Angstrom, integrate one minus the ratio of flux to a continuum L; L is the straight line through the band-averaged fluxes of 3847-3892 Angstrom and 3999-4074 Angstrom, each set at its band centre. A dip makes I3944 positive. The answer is 6.6 Angstrom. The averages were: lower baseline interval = 2.52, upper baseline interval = 4.36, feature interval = 2.71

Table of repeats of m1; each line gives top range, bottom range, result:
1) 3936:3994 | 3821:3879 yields 1.30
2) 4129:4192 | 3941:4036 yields 1.17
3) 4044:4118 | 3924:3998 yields 1.43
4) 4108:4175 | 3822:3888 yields 1.86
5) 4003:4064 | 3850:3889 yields 1.74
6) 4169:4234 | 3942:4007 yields 1.29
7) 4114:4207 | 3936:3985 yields 1.52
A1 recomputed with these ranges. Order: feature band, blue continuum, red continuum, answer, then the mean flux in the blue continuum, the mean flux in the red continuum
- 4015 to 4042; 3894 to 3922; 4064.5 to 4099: -3.6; 3.14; 4.26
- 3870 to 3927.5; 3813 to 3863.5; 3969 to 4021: 2.0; 2.32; 3.89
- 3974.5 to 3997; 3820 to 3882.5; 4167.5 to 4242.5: -4.8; 2.33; 4.36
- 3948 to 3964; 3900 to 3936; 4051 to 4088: -1.9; 2.76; 4.25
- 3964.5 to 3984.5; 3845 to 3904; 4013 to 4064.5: 6.6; 2.61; 4.36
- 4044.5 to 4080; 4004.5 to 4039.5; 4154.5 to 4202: 1.6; 4.45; 4.32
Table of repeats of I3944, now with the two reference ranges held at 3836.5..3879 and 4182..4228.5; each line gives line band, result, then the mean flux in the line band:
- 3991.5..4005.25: -4.83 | 4.39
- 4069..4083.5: -2.11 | 4.21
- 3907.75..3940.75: 2.47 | 2.61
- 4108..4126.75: -2.24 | 4.37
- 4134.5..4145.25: -1.12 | 4.45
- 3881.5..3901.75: 0.15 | 2.64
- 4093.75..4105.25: 0.65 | 3.59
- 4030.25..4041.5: -2.75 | 4.3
